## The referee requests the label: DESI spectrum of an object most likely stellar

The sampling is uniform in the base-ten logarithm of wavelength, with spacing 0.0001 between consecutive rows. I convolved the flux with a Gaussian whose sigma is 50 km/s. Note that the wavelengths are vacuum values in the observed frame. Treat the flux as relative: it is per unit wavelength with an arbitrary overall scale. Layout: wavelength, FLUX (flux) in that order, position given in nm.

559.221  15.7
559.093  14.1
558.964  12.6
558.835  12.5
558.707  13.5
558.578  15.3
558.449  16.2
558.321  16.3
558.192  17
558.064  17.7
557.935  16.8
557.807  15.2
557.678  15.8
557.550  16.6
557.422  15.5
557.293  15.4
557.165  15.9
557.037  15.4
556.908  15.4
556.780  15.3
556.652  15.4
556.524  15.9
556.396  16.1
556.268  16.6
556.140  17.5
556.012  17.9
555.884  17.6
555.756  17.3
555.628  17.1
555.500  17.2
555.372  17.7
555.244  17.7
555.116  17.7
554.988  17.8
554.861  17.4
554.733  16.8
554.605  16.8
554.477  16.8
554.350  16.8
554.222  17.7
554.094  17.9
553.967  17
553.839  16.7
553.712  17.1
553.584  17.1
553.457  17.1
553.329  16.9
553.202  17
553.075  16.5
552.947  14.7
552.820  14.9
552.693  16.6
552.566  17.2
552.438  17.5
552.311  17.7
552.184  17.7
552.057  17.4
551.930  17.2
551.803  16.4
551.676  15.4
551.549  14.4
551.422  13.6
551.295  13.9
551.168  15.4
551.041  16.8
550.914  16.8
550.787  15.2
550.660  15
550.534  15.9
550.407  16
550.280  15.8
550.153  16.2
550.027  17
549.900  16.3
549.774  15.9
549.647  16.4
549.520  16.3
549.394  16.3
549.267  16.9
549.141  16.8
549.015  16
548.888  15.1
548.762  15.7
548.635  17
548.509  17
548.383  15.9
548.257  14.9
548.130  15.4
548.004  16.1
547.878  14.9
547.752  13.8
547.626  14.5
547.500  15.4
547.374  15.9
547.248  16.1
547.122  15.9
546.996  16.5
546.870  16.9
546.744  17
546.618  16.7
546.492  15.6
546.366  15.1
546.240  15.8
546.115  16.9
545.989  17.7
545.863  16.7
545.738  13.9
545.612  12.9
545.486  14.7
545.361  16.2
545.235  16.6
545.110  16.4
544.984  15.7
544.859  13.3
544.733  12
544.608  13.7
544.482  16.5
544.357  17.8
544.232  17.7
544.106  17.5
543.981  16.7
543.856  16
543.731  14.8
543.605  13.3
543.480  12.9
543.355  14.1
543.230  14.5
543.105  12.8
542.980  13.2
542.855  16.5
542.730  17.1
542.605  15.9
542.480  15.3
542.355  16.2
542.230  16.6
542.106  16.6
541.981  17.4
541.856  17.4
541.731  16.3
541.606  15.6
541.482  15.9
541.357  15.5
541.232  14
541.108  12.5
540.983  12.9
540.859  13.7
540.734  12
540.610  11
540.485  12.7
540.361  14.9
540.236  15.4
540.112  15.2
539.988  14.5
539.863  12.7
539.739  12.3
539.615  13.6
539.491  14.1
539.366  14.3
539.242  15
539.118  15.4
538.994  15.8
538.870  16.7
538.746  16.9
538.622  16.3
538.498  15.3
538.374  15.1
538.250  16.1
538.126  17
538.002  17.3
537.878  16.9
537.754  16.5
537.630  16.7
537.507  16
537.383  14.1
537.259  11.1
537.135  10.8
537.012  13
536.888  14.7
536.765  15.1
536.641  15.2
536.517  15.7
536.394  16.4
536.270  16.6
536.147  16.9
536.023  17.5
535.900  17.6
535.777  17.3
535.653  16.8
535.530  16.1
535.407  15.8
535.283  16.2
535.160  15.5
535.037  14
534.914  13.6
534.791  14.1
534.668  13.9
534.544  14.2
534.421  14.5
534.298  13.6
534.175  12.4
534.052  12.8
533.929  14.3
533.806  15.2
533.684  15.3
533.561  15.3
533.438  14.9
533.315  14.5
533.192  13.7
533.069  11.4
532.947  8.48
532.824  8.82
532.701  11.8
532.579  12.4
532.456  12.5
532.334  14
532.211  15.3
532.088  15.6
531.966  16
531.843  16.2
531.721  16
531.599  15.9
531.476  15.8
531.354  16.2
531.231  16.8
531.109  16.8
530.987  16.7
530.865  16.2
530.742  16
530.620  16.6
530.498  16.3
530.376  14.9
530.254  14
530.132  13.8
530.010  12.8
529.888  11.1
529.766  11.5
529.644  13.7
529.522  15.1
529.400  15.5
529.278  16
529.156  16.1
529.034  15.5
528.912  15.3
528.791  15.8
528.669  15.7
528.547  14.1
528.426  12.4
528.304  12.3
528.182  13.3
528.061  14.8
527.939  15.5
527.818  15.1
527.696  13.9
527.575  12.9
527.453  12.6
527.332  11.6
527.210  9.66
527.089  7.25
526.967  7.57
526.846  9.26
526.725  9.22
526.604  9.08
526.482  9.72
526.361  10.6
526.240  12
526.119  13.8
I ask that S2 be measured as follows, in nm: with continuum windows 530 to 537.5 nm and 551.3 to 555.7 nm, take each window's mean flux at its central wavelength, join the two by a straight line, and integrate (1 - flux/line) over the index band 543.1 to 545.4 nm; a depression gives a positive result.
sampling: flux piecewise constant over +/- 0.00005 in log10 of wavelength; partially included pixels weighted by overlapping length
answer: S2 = 0.08 nm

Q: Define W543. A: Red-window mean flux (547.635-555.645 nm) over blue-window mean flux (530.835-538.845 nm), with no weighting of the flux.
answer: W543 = 1.1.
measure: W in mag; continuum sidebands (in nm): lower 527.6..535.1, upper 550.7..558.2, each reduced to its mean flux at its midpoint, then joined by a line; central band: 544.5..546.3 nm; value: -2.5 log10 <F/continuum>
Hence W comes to 0.03 mag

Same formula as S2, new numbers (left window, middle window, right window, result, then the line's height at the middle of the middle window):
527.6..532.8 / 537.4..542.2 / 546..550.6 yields 0.10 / 15.4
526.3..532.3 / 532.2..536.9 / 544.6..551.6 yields -0.02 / 14.4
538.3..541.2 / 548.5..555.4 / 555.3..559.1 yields -0.45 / 15.5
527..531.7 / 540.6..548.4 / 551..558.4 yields 0.16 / 15.7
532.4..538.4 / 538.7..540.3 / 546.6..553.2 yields 0.03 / 15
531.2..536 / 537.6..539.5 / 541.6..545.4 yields -0.12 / 15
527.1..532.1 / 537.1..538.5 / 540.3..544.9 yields -0.05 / 14.8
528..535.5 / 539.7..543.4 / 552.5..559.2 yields 0.12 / 15.2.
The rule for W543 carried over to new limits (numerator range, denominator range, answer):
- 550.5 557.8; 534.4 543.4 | 1.09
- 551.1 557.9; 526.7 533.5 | 1.19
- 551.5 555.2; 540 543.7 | 1.14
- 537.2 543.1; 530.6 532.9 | 1.01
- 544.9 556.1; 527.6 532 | 1.09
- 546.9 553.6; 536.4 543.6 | 1.08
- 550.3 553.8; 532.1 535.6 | 1.18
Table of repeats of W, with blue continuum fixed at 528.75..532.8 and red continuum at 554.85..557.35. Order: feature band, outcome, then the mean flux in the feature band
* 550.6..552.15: 0.05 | 15.7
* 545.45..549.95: 0.02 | 15.9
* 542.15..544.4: 0.02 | 15.5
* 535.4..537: -0.06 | 16.2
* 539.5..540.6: 0.13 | 13.8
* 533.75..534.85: 0.10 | 13.9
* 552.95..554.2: -0.03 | 16.9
